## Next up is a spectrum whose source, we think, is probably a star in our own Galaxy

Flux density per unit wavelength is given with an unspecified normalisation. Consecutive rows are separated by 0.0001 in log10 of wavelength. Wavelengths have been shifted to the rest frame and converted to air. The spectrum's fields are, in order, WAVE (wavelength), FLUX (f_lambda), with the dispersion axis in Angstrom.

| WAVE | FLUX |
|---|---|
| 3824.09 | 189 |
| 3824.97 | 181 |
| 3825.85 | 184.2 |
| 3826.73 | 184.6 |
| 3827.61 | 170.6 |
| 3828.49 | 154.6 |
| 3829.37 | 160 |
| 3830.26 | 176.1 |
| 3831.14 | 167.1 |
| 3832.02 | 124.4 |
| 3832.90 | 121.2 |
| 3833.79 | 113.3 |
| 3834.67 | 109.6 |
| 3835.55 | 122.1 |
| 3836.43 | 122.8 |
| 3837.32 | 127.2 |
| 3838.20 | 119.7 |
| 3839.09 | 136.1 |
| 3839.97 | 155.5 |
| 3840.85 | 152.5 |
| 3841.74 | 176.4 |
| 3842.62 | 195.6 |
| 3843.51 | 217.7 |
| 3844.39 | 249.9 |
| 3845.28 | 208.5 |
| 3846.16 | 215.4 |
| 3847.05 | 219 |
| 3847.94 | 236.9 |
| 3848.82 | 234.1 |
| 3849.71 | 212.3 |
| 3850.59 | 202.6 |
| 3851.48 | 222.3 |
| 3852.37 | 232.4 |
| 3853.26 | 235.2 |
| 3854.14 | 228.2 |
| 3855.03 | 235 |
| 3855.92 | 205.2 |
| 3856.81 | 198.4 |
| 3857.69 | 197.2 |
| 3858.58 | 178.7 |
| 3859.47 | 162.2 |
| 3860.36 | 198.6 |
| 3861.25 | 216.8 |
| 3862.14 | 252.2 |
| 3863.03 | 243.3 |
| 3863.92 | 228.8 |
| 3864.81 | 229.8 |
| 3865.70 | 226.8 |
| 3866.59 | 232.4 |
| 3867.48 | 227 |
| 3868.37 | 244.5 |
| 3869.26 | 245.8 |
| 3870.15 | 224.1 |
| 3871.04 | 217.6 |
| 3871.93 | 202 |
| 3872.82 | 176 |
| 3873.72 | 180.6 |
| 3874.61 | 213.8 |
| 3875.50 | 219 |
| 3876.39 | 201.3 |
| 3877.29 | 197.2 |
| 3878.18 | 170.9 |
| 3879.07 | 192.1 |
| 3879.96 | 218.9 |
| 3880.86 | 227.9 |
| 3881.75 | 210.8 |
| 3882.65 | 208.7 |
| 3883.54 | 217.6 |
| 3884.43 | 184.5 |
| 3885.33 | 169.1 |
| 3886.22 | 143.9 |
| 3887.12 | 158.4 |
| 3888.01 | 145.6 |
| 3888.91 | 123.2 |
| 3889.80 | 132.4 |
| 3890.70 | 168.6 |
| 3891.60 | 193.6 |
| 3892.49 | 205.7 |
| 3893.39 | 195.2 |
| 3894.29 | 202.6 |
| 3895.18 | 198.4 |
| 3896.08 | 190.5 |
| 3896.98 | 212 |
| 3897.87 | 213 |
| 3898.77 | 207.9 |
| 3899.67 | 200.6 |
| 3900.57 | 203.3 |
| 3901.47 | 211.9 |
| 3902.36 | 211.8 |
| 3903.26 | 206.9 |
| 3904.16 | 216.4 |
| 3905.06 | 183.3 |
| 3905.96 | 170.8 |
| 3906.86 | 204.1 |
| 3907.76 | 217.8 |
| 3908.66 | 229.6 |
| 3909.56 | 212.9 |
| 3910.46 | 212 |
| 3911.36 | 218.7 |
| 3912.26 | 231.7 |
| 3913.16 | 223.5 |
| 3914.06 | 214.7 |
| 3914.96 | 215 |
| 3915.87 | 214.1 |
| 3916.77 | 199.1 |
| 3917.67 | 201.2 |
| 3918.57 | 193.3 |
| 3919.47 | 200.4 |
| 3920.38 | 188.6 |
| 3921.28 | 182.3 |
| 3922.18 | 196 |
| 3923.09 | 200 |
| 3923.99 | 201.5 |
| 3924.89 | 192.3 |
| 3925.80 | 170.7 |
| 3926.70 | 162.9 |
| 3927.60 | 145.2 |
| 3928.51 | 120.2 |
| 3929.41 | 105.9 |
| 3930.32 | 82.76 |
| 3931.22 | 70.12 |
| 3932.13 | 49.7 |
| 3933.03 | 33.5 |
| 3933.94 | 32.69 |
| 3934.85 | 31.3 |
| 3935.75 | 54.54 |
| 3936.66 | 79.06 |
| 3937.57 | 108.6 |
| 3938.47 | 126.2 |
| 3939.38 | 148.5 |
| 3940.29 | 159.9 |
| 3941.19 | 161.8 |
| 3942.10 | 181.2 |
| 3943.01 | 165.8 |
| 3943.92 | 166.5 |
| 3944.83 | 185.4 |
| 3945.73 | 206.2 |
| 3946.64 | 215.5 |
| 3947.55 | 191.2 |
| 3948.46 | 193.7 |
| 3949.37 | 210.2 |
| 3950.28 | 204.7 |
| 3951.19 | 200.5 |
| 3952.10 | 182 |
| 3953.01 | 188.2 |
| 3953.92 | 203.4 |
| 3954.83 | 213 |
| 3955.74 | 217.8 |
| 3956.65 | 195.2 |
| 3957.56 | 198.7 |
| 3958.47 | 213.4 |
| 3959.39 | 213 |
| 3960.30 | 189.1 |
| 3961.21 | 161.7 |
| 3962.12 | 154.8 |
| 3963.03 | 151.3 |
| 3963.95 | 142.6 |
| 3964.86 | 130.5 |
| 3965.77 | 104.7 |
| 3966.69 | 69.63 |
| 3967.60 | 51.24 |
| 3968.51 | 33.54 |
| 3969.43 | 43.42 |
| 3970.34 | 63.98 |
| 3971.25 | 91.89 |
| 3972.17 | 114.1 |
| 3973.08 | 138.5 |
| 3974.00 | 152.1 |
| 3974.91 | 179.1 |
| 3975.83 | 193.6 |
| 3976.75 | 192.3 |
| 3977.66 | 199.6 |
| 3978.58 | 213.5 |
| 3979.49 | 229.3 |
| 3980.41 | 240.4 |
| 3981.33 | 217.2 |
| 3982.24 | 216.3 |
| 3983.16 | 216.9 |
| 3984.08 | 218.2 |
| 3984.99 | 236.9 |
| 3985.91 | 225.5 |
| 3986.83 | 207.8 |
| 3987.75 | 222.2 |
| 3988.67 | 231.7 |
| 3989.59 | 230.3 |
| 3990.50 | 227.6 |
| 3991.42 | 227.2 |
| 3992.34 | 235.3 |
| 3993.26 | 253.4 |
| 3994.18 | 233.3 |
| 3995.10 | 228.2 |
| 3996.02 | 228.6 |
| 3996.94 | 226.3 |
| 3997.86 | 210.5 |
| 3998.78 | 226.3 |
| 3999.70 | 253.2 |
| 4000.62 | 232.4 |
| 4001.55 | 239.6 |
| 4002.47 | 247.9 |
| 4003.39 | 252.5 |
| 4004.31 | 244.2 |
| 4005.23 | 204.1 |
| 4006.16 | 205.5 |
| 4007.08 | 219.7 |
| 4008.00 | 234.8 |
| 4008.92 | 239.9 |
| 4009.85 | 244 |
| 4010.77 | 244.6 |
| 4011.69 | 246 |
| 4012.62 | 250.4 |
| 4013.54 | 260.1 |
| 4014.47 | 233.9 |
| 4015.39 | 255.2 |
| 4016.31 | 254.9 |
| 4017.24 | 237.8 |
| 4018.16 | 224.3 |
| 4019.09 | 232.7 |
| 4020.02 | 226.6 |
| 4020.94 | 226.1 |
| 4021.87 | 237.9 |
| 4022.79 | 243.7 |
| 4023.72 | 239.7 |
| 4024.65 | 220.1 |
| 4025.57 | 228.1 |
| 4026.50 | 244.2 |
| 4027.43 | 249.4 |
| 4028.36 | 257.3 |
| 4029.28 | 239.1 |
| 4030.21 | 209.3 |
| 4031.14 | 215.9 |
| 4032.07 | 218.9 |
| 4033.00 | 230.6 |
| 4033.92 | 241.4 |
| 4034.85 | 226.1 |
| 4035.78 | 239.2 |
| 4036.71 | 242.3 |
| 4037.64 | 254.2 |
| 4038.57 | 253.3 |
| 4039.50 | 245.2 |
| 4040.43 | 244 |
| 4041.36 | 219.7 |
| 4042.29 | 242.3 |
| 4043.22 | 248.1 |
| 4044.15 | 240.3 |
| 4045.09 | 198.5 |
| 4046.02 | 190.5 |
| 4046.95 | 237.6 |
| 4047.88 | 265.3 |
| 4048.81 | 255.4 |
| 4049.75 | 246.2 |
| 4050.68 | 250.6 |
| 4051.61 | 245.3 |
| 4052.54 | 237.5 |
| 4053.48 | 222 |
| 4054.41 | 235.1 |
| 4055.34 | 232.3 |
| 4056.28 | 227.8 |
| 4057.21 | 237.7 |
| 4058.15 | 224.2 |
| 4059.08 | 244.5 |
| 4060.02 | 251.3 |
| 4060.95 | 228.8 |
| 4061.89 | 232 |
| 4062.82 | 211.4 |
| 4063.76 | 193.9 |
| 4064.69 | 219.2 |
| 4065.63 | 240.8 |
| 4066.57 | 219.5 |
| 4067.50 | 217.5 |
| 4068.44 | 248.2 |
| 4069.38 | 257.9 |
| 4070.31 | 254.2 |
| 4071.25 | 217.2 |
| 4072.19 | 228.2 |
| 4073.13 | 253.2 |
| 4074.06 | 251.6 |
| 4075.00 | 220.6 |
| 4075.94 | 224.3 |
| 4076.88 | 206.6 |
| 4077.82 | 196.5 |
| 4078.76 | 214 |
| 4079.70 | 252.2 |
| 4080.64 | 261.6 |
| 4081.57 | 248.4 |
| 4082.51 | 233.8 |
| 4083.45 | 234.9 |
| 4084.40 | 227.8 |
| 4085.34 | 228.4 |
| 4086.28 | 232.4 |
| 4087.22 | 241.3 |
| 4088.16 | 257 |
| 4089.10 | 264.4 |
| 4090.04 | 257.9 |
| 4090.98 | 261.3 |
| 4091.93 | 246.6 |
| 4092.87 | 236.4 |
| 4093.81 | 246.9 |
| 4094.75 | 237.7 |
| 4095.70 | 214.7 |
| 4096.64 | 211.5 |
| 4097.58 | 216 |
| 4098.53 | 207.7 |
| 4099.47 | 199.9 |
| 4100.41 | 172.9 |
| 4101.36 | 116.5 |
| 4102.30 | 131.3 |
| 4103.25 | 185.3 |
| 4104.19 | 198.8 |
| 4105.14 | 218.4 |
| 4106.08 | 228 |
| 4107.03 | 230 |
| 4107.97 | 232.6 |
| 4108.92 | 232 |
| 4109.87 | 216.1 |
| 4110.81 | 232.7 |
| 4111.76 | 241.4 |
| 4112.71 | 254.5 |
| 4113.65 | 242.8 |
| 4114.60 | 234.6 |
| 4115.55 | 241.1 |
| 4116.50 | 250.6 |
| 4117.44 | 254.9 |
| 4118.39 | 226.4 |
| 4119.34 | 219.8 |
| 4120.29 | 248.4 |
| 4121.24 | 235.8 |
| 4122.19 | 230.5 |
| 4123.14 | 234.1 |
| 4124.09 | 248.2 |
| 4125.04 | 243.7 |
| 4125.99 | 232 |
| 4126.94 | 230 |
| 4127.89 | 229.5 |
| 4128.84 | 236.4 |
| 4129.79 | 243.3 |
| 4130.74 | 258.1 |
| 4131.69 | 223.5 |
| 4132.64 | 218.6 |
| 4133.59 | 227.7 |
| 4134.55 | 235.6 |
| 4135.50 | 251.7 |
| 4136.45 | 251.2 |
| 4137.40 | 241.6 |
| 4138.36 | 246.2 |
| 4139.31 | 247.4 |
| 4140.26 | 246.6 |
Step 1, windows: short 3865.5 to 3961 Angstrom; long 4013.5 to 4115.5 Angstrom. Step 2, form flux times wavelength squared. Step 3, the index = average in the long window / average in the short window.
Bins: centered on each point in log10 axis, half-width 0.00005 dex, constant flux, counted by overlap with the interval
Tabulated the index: 1.36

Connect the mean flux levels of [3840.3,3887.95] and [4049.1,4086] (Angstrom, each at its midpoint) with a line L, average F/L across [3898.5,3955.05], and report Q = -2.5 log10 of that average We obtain 0.24 mag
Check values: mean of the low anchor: 209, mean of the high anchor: 233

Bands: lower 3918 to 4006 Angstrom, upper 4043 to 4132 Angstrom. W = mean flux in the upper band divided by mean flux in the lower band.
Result 1.3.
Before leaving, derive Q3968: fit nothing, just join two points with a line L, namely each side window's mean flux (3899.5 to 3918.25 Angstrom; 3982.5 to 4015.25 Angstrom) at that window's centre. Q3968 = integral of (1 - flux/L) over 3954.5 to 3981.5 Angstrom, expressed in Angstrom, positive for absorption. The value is 8.2 Angstrom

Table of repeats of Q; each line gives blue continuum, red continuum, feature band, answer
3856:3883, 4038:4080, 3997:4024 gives -0.043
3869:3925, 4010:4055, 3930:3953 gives 0.459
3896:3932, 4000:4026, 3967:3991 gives 0.250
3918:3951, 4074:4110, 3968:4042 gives -0.199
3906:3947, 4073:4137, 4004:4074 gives -0.152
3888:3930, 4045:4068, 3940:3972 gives 0.258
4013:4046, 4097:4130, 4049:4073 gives -0.011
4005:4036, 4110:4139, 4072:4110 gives 0.064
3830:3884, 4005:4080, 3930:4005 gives 0.249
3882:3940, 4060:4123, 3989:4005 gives -0.184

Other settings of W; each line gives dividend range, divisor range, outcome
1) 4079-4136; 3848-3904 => 1.13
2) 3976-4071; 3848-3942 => 1.25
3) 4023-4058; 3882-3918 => 1.20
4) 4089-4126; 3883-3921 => 1.15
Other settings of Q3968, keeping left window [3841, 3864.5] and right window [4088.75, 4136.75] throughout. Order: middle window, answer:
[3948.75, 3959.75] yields 0.8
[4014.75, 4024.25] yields -0.6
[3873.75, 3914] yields 3.6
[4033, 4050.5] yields -1.1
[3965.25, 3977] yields 6.0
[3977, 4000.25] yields -0.4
